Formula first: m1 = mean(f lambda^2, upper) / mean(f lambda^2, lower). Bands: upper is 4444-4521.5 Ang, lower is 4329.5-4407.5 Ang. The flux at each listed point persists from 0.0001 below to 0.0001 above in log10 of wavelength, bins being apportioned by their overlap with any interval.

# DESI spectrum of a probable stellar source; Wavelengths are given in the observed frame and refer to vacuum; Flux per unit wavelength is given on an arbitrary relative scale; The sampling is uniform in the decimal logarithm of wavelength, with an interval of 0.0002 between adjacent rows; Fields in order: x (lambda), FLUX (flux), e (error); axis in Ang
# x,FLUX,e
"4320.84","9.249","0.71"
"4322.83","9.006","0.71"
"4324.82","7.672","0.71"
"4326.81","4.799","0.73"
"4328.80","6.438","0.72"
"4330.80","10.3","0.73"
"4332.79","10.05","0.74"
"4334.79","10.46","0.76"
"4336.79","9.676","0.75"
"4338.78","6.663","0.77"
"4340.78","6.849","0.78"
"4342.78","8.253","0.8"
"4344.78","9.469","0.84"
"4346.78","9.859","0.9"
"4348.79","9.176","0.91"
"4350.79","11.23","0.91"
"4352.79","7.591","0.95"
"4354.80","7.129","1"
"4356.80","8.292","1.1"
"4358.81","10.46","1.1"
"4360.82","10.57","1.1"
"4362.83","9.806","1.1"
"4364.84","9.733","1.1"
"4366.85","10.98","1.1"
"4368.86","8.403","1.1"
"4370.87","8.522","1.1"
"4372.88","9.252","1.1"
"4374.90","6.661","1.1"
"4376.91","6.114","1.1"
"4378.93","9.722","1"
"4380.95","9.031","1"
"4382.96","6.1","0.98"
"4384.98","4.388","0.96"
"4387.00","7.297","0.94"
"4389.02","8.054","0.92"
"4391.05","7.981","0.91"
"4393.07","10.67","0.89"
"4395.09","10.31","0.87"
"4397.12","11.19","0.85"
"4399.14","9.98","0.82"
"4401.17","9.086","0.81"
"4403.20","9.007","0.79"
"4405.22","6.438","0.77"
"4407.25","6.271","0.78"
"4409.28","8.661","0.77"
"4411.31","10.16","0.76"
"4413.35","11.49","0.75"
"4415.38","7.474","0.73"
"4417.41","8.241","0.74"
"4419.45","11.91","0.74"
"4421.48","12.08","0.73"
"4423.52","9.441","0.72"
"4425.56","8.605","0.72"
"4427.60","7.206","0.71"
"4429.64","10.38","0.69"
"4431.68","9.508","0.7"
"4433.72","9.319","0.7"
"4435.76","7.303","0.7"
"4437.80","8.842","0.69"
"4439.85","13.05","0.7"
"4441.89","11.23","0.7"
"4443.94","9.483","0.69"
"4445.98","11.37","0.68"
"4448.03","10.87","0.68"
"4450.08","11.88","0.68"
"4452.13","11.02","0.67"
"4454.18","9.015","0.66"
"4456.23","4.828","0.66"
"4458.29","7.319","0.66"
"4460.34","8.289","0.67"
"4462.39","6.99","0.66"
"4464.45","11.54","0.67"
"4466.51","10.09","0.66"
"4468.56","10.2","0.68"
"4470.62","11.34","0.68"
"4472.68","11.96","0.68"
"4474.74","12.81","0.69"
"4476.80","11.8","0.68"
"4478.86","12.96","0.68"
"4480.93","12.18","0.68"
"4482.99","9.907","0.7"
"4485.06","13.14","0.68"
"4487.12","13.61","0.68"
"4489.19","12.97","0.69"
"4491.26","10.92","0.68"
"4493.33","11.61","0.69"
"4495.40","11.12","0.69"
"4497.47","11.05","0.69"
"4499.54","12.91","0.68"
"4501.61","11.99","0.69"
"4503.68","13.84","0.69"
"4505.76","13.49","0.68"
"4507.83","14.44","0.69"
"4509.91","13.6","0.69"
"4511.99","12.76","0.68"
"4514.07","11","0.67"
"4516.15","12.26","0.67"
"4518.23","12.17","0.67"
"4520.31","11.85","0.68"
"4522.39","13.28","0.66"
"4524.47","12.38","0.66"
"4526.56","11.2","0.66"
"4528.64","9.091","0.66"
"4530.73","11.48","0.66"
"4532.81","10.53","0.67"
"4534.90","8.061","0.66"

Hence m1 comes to 1.37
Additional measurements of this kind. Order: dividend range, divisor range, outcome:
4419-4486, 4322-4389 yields 1.26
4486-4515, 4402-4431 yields 1.43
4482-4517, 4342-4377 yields 1.46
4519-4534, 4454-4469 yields 1.39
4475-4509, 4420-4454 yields 1.26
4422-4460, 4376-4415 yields 1.14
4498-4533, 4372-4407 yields 1.57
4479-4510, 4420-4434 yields 1.34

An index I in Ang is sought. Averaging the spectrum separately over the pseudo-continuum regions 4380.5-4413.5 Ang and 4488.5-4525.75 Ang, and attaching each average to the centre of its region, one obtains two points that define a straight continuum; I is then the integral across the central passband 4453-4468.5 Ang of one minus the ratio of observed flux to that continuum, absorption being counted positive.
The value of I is 3.37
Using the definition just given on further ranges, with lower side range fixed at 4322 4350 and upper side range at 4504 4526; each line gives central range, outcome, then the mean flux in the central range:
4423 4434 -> 1.7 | 9.04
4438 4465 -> 3.6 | 9.7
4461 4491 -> 0.9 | 11.5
